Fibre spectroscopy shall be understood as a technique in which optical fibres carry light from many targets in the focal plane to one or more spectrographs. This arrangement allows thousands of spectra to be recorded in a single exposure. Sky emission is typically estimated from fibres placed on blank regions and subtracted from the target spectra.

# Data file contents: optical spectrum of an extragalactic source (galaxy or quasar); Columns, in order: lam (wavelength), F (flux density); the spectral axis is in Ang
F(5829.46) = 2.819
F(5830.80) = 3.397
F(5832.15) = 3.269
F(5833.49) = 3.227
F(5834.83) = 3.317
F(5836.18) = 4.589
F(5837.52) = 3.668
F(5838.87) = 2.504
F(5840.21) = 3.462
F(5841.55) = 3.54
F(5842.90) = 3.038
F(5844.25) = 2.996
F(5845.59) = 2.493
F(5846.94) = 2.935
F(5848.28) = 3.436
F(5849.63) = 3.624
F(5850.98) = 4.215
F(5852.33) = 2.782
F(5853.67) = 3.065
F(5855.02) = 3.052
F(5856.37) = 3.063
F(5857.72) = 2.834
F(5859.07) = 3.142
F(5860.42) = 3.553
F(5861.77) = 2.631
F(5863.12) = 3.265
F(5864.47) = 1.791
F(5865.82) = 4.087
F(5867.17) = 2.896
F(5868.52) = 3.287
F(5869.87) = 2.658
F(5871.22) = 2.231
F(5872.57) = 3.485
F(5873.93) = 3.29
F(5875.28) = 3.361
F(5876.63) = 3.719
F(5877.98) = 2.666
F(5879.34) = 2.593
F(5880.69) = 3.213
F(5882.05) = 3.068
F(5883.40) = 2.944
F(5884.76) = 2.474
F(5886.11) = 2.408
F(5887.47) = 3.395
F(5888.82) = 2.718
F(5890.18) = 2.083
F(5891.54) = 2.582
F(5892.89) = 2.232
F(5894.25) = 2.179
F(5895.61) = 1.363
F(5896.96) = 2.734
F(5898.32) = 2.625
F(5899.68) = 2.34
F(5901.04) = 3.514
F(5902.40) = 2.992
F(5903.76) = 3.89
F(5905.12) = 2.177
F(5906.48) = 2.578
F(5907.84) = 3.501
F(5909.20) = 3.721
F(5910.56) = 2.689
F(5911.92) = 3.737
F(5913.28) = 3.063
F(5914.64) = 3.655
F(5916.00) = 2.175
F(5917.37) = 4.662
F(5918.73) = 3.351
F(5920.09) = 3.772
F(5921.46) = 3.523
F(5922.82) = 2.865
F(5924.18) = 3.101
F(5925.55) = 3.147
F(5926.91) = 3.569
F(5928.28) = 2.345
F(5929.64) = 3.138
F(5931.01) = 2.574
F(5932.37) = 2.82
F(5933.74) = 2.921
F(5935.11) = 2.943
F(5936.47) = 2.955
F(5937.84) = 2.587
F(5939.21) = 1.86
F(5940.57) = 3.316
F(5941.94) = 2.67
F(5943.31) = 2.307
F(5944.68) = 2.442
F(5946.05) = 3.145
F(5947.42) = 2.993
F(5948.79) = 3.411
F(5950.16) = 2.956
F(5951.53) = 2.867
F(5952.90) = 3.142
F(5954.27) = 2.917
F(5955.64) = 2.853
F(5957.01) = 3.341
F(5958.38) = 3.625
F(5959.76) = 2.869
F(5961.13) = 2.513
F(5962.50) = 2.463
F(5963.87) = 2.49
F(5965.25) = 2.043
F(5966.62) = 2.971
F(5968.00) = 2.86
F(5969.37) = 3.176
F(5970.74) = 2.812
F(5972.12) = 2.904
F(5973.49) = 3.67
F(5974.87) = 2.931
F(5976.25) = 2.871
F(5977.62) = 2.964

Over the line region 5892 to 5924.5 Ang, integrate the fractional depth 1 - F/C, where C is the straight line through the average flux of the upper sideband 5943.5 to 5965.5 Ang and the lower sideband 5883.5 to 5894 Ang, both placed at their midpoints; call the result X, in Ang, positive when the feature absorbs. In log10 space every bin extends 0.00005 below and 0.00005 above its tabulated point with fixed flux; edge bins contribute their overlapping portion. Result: -4.31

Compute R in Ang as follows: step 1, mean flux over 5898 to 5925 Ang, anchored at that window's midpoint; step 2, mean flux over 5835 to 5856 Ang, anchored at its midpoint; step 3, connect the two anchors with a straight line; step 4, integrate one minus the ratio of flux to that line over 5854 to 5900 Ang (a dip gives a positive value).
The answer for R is 6.0 Ang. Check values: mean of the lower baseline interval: 3.29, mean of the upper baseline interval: 3.2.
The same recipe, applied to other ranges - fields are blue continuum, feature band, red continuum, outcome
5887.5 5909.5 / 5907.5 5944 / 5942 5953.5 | -3.4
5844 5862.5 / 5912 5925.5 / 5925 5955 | -2.0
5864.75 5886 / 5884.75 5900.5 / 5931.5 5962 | 2.9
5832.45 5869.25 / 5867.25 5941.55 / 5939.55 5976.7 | 2.7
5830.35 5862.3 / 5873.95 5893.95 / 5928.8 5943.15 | 1.5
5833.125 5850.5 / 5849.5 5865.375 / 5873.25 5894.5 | 0.2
